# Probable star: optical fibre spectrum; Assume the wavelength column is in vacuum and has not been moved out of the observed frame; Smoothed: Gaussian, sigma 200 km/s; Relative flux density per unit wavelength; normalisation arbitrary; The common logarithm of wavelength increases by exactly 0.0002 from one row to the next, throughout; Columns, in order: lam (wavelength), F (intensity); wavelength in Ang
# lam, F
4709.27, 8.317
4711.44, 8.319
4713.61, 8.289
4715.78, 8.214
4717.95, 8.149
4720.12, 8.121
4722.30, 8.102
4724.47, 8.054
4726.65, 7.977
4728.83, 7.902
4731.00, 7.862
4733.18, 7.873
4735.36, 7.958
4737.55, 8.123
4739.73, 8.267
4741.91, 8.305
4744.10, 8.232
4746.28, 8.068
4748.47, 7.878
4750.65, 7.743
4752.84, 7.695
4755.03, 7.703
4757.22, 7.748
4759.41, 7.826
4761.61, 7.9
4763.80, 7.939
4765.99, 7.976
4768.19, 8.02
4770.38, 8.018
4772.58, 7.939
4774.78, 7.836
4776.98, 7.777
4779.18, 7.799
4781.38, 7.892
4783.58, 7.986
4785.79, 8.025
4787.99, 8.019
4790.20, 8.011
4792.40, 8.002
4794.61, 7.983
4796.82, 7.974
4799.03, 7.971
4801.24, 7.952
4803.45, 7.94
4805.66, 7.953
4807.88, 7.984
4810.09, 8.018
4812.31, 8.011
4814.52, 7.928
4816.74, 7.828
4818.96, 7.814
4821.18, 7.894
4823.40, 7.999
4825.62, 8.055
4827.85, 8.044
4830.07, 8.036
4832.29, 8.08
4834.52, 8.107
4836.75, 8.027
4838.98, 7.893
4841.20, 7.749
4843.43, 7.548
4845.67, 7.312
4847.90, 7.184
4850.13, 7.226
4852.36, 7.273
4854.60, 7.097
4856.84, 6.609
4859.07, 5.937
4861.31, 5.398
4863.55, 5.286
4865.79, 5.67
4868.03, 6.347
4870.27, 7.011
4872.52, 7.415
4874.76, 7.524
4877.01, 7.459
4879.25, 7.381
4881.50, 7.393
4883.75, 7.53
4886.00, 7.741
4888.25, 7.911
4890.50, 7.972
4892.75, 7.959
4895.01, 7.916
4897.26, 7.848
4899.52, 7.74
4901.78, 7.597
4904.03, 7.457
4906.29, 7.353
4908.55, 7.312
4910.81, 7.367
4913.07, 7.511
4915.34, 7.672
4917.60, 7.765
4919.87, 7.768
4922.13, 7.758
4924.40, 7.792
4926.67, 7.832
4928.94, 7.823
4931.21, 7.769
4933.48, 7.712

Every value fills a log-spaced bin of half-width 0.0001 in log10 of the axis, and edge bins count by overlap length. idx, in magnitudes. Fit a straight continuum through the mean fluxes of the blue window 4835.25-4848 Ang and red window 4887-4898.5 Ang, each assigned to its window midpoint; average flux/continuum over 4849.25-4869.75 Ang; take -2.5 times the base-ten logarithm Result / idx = 0.221 mag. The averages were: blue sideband 7.67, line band 6.33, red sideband 7.92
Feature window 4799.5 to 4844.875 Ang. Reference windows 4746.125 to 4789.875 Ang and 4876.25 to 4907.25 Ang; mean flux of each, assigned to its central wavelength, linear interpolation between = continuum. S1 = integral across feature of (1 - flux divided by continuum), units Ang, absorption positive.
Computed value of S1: -0.9 Ang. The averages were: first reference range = 7.89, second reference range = 7.67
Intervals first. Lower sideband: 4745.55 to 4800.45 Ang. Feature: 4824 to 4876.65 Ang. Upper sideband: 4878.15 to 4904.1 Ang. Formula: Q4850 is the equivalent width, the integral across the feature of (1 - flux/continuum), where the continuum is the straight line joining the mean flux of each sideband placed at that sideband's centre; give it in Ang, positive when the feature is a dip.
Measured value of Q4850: 4.1 Ang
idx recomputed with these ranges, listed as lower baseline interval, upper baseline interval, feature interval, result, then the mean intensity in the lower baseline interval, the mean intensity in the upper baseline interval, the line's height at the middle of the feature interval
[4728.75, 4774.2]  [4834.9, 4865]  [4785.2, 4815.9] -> -0.07 mag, 7.95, 6.98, 7.47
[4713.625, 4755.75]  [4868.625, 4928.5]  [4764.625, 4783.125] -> 0.00 mag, 8.02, 7.61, 7.92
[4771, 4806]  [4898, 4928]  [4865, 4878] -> 0.12 mag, 7.94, 7.61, 7.72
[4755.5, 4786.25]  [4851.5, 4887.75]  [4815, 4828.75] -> -0.08 mag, 7.9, 6.83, 7.35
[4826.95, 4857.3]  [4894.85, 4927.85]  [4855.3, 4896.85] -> 0.09 mag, 7.6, 7.64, 7.62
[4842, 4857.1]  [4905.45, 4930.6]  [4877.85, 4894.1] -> -0.04 mag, 7.22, 7.64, 7.44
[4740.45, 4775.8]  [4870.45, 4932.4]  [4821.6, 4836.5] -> -0.04 mag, 7.93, 7.64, 7.79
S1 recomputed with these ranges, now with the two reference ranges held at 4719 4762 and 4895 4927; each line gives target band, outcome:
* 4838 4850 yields 0.4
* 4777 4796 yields -0.2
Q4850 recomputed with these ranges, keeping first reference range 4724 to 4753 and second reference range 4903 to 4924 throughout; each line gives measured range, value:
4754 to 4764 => 0.2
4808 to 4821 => -0.2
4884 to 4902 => -0.5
